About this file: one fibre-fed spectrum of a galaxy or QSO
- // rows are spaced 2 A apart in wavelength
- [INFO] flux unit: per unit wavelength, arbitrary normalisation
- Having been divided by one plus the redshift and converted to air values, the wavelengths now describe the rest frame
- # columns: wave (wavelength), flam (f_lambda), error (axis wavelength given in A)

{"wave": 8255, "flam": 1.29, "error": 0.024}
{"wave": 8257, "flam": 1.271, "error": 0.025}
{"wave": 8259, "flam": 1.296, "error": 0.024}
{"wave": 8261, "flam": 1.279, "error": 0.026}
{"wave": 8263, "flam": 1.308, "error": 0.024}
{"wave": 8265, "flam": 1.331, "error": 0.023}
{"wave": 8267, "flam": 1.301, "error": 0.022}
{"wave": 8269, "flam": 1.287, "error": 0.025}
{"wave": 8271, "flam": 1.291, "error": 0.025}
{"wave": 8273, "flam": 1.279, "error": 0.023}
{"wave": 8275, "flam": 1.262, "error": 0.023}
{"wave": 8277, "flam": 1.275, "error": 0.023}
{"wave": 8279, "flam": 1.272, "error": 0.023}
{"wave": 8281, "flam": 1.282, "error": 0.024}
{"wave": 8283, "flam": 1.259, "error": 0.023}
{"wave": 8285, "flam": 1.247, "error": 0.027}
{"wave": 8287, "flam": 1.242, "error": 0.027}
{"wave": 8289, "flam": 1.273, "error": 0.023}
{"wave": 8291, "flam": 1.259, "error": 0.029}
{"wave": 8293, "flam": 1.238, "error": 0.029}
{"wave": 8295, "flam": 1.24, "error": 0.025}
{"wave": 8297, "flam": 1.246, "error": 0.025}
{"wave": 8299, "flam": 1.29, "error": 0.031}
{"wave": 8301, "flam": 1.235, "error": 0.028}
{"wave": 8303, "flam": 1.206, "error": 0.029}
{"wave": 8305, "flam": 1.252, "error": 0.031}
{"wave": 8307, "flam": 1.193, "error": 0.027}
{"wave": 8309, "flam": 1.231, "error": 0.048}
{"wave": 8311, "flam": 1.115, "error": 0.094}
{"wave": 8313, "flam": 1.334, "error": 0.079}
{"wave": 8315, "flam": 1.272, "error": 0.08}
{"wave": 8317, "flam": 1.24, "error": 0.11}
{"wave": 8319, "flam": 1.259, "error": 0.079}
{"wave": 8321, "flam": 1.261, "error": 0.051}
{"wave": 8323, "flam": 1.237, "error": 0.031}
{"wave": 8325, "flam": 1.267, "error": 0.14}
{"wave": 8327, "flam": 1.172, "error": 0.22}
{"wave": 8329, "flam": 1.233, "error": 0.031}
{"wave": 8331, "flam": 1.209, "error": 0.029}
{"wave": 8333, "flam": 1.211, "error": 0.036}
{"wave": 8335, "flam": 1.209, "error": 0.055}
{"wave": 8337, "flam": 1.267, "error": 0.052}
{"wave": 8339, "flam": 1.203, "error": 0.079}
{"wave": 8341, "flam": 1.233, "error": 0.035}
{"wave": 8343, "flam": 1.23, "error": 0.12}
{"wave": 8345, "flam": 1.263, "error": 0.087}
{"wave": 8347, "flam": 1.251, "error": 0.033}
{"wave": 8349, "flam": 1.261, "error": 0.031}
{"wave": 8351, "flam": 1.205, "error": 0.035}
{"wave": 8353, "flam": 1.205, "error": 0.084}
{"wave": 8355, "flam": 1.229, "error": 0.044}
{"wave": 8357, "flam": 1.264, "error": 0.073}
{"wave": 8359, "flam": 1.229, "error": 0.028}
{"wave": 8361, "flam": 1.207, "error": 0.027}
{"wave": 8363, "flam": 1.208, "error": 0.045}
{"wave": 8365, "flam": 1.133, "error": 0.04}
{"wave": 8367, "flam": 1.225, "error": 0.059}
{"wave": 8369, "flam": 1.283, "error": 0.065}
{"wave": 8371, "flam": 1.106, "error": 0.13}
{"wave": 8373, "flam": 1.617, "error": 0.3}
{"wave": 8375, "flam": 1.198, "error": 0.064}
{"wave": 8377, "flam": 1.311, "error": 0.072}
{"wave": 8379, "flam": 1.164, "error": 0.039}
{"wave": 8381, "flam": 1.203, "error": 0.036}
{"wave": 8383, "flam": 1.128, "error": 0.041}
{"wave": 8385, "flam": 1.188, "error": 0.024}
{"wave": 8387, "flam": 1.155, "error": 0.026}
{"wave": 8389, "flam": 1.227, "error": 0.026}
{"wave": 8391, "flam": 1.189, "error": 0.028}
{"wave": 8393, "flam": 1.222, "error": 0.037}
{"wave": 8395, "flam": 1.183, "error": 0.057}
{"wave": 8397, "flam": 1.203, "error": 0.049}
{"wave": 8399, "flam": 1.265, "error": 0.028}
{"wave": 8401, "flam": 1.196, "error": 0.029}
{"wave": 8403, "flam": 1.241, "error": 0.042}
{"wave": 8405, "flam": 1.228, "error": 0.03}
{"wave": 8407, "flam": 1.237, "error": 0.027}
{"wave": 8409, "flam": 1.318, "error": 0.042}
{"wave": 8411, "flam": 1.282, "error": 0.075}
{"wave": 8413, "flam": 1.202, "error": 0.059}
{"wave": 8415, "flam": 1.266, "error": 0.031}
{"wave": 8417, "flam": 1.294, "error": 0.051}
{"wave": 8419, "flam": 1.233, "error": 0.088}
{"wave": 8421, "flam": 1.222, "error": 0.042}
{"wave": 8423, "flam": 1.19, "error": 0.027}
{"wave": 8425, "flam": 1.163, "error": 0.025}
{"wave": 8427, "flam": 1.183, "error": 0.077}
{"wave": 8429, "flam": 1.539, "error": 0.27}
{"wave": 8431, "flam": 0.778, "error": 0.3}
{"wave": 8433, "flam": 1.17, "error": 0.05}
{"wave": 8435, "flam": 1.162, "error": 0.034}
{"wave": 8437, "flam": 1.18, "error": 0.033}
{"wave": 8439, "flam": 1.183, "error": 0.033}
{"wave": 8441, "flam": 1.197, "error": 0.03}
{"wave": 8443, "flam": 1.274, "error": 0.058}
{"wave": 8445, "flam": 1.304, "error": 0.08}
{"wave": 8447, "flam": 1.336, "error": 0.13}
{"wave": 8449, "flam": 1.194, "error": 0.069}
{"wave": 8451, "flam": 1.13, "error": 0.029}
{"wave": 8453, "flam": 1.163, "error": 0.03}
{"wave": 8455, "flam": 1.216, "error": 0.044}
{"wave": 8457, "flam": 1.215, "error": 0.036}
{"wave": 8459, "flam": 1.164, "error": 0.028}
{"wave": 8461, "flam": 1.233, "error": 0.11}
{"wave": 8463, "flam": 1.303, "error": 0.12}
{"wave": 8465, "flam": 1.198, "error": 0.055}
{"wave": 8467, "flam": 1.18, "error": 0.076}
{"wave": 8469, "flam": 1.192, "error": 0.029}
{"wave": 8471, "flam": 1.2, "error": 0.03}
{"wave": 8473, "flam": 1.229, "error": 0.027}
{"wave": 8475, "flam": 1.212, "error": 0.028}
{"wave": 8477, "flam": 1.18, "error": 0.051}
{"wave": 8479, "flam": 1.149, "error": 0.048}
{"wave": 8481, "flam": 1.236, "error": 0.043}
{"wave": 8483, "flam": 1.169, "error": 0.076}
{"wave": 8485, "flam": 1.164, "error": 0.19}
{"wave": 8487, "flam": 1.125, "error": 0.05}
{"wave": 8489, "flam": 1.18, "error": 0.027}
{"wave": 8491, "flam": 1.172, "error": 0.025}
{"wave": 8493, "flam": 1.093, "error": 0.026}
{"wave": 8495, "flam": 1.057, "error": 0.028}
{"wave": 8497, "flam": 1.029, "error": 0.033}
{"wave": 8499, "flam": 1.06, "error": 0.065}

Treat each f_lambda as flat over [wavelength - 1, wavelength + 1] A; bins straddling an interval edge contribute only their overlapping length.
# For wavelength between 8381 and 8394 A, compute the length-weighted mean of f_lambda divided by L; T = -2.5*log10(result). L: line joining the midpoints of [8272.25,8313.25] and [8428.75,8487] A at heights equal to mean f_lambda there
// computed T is 0.029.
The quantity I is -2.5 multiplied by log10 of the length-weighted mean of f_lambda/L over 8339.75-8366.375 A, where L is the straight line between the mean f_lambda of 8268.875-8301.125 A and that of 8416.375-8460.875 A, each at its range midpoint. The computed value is 0.01 mag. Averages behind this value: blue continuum 1.26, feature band 1.22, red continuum 1.2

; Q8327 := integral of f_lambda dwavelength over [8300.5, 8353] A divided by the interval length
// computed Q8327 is 1.23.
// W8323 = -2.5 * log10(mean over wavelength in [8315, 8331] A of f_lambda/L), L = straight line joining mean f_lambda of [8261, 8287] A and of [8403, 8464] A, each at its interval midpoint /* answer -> 0.02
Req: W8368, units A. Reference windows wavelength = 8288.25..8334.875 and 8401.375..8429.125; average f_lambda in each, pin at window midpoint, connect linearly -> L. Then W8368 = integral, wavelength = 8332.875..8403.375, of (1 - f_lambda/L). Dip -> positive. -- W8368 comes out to 1.0 A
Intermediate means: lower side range 1.24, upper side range 1.25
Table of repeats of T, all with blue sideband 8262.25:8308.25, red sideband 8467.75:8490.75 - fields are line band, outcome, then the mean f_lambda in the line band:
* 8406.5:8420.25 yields -0.04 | 1.26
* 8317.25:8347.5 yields 0.01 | 1.23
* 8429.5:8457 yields 0.01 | 1.18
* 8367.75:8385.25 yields -0.02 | 1.25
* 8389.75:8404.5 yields 0.00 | 1.21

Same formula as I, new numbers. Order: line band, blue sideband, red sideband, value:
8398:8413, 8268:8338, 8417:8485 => -0.03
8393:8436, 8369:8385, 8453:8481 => 0.01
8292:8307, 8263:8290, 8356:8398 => 0.02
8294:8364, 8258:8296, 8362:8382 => 0.02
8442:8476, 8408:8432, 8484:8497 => -0.05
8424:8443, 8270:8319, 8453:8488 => 0.03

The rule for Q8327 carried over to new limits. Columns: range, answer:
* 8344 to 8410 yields 1.23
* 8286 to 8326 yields 1.24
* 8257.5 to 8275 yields 1.29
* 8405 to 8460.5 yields 1.22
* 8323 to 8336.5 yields 1.22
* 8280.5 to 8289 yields 1.26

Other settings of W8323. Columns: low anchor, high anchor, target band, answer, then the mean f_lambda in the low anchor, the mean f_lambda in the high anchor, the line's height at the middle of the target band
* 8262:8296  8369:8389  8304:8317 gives 0.02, 1.27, 1.23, 1.26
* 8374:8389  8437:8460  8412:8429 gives -0.03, 1.19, 1.21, 1.21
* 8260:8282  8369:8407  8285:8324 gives 0.02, 1.29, 1.23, 1.27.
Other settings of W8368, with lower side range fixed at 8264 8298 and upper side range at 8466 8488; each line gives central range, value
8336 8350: -0.01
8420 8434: 0.33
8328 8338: 0.17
